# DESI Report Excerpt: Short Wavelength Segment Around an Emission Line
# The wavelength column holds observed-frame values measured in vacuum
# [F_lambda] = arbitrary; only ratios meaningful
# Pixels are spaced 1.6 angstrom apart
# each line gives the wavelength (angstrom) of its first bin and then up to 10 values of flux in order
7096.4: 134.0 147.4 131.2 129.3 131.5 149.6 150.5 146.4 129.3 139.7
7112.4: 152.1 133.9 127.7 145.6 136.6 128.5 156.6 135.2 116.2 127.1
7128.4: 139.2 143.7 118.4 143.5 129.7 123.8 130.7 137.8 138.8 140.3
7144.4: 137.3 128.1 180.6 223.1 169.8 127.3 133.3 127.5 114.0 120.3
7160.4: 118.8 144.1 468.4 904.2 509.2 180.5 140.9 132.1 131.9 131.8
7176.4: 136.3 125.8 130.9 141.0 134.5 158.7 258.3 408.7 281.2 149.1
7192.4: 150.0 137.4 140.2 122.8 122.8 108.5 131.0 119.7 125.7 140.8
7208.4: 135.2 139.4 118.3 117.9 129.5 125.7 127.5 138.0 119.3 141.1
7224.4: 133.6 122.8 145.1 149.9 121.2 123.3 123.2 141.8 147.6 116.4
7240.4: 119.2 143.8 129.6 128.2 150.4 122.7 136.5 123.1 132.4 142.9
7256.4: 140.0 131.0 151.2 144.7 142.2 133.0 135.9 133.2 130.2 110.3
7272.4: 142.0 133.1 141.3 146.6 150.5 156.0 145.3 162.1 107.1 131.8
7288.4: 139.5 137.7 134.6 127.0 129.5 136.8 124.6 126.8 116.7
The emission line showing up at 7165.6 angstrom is H-alpha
